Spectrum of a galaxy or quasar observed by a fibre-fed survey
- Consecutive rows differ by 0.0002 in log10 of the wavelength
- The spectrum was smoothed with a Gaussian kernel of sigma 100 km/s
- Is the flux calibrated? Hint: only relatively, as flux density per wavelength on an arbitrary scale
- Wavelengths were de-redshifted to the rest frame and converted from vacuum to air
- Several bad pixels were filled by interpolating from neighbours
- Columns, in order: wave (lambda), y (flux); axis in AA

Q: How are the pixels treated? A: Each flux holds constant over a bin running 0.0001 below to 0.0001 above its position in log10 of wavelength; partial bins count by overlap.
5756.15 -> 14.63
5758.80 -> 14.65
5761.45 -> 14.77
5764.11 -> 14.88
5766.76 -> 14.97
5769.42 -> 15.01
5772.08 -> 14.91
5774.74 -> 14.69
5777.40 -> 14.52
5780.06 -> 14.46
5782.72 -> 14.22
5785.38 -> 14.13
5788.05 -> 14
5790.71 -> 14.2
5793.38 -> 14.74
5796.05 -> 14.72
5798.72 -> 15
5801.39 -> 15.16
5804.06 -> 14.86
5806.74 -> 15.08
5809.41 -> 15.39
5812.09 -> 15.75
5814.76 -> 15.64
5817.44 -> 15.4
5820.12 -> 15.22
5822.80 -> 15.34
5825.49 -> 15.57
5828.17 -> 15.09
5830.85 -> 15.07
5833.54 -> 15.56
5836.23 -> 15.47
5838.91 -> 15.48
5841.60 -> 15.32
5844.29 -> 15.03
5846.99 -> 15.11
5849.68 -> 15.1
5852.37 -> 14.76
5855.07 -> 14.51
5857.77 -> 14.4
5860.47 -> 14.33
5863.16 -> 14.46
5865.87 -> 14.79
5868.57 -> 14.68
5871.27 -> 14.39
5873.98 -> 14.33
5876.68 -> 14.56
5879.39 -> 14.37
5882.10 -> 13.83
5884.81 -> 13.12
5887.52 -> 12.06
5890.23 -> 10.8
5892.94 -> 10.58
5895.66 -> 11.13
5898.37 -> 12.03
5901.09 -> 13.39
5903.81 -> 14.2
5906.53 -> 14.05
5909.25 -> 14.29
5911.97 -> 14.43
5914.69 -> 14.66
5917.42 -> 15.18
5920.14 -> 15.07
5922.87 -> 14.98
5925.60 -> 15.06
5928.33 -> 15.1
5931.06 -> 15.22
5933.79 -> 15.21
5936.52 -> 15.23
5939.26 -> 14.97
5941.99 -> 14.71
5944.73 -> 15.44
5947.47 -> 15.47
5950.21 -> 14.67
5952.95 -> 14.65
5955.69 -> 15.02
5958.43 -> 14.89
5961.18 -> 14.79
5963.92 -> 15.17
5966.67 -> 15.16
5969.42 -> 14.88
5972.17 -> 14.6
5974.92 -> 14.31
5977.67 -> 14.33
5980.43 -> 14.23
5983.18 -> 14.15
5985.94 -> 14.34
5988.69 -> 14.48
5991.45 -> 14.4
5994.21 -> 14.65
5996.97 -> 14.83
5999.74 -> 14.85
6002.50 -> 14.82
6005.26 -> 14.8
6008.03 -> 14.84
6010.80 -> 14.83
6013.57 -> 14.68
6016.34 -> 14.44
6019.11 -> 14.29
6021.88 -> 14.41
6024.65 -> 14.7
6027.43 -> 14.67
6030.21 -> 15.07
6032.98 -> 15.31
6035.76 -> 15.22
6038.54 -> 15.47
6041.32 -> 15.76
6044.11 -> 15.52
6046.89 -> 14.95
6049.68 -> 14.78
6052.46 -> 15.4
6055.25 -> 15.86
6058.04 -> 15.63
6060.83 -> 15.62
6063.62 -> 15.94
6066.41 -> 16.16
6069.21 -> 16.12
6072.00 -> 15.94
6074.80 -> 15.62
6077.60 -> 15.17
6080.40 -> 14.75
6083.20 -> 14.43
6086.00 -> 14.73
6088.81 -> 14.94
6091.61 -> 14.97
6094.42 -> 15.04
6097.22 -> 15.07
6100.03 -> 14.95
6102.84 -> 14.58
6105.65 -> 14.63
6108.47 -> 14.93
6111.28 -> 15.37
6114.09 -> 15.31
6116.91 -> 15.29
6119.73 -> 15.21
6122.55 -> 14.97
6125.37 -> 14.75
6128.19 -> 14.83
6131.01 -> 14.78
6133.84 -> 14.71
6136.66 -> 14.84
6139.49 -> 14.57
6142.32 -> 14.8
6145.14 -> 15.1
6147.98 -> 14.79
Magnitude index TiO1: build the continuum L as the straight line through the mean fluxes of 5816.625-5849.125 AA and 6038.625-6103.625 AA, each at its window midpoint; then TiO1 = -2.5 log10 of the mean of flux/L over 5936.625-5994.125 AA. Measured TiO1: 0.041 mag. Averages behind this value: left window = 15.3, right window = 15.3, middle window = 14.7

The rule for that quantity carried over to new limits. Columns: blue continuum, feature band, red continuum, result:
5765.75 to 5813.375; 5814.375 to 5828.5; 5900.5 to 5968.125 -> -0.04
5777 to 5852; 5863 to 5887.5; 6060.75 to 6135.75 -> 0.07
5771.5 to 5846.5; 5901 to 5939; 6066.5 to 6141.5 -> 0.02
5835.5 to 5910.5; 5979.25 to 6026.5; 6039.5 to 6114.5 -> 0.02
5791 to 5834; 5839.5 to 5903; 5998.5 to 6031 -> 0.09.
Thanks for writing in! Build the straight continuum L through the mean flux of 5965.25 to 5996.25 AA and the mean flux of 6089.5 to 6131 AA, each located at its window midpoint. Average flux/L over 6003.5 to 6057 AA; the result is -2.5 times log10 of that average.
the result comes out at -0.02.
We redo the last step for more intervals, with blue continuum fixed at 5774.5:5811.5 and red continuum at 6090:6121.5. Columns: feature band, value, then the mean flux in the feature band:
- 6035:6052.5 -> -0.02 mag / 15.3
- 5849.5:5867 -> 0.01 mag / 14.6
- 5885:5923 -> 0.12 mag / 13.3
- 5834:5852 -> -0.04 mag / 15.2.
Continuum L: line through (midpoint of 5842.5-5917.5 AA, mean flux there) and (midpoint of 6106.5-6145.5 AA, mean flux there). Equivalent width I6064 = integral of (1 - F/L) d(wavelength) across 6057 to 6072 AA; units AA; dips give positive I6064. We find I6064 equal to -1.3 AA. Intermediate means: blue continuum 13.9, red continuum 15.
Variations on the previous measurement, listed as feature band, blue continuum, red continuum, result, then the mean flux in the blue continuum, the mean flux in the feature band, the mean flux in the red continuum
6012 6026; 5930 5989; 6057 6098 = 0.54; 14.8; 14.5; 15.3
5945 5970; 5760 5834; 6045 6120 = 0.19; 14.9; 15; 15.2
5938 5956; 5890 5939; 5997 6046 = -0.87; 14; 15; 14.9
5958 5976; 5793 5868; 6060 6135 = 0.33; 15.1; 14.8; 15.1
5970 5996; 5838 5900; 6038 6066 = 0.84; 13.9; 14.4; 15.5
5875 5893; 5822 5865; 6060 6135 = 2.51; 15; 12.9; 15.1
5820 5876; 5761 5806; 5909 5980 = -0.69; 14.7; 14.9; 14.9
